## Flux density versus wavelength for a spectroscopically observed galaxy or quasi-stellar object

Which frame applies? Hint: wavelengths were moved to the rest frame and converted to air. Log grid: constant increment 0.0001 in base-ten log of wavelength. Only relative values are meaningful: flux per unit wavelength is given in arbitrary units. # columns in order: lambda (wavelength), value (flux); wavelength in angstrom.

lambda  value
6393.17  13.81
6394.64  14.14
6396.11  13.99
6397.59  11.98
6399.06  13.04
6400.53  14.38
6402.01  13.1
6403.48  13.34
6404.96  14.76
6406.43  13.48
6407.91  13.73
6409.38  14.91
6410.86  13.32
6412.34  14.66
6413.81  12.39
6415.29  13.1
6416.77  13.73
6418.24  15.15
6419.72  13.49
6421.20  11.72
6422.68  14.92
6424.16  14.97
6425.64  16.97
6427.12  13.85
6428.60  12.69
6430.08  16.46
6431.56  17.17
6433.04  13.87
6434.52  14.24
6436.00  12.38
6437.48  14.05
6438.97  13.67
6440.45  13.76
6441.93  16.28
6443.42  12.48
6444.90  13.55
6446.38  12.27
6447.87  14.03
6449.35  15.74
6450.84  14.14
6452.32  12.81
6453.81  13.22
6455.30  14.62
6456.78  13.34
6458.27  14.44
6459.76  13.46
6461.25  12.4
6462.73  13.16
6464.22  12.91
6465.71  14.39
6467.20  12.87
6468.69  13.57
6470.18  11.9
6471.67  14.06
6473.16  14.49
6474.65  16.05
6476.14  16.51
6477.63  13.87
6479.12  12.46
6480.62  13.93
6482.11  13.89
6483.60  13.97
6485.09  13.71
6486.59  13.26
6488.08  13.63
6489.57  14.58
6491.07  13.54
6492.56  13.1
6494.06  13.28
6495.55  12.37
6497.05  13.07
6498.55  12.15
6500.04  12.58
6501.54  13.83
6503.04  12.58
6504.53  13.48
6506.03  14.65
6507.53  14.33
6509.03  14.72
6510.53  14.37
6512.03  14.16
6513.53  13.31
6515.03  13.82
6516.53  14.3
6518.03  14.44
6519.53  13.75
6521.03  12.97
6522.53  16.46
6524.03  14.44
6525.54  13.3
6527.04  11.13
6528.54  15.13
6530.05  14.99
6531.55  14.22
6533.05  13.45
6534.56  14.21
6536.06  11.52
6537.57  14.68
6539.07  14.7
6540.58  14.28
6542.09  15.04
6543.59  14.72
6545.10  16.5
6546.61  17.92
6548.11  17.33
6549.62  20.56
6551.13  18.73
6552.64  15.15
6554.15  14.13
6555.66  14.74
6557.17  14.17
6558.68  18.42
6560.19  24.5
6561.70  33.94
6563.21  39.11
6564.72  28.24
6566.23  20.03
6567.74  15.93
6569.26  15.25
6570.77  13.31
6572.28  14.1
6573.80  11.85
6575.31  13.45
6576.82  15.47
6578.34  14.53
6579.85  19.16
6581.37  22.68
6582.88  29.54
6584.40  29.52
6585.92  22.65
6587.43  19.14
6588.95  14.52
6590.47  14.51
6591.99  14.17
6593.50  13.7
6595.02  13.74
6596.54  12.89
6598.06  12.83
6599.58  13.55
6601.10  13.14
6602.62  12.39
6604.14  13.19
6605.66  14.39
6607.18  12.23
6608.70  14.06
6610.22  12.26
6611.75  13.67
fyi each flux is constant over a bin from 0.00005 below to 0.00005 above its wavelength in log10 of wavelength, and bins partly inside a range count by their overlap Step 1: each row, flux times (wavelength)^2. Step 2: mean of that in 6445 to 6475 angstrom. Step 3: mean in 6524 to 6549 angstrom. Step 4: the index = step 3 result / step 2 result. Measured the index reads 1.1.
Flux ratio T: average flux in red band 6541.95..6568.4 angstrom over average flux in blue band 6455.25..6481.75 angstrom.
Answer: 1.46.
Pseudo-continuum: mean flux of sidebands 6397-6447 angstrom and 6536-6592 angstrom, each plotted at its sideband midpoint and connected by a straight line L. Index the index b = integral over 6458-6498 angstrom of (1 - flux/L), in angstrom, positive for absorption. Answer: 5.3 angstrom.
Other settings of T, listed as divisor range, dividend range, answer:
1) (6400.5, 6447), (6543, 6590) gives 1.38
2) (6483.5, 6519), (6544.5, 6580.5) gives 1.37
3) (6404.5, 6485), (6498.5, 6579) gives 1.14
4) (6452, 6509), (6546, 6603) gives 1.33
